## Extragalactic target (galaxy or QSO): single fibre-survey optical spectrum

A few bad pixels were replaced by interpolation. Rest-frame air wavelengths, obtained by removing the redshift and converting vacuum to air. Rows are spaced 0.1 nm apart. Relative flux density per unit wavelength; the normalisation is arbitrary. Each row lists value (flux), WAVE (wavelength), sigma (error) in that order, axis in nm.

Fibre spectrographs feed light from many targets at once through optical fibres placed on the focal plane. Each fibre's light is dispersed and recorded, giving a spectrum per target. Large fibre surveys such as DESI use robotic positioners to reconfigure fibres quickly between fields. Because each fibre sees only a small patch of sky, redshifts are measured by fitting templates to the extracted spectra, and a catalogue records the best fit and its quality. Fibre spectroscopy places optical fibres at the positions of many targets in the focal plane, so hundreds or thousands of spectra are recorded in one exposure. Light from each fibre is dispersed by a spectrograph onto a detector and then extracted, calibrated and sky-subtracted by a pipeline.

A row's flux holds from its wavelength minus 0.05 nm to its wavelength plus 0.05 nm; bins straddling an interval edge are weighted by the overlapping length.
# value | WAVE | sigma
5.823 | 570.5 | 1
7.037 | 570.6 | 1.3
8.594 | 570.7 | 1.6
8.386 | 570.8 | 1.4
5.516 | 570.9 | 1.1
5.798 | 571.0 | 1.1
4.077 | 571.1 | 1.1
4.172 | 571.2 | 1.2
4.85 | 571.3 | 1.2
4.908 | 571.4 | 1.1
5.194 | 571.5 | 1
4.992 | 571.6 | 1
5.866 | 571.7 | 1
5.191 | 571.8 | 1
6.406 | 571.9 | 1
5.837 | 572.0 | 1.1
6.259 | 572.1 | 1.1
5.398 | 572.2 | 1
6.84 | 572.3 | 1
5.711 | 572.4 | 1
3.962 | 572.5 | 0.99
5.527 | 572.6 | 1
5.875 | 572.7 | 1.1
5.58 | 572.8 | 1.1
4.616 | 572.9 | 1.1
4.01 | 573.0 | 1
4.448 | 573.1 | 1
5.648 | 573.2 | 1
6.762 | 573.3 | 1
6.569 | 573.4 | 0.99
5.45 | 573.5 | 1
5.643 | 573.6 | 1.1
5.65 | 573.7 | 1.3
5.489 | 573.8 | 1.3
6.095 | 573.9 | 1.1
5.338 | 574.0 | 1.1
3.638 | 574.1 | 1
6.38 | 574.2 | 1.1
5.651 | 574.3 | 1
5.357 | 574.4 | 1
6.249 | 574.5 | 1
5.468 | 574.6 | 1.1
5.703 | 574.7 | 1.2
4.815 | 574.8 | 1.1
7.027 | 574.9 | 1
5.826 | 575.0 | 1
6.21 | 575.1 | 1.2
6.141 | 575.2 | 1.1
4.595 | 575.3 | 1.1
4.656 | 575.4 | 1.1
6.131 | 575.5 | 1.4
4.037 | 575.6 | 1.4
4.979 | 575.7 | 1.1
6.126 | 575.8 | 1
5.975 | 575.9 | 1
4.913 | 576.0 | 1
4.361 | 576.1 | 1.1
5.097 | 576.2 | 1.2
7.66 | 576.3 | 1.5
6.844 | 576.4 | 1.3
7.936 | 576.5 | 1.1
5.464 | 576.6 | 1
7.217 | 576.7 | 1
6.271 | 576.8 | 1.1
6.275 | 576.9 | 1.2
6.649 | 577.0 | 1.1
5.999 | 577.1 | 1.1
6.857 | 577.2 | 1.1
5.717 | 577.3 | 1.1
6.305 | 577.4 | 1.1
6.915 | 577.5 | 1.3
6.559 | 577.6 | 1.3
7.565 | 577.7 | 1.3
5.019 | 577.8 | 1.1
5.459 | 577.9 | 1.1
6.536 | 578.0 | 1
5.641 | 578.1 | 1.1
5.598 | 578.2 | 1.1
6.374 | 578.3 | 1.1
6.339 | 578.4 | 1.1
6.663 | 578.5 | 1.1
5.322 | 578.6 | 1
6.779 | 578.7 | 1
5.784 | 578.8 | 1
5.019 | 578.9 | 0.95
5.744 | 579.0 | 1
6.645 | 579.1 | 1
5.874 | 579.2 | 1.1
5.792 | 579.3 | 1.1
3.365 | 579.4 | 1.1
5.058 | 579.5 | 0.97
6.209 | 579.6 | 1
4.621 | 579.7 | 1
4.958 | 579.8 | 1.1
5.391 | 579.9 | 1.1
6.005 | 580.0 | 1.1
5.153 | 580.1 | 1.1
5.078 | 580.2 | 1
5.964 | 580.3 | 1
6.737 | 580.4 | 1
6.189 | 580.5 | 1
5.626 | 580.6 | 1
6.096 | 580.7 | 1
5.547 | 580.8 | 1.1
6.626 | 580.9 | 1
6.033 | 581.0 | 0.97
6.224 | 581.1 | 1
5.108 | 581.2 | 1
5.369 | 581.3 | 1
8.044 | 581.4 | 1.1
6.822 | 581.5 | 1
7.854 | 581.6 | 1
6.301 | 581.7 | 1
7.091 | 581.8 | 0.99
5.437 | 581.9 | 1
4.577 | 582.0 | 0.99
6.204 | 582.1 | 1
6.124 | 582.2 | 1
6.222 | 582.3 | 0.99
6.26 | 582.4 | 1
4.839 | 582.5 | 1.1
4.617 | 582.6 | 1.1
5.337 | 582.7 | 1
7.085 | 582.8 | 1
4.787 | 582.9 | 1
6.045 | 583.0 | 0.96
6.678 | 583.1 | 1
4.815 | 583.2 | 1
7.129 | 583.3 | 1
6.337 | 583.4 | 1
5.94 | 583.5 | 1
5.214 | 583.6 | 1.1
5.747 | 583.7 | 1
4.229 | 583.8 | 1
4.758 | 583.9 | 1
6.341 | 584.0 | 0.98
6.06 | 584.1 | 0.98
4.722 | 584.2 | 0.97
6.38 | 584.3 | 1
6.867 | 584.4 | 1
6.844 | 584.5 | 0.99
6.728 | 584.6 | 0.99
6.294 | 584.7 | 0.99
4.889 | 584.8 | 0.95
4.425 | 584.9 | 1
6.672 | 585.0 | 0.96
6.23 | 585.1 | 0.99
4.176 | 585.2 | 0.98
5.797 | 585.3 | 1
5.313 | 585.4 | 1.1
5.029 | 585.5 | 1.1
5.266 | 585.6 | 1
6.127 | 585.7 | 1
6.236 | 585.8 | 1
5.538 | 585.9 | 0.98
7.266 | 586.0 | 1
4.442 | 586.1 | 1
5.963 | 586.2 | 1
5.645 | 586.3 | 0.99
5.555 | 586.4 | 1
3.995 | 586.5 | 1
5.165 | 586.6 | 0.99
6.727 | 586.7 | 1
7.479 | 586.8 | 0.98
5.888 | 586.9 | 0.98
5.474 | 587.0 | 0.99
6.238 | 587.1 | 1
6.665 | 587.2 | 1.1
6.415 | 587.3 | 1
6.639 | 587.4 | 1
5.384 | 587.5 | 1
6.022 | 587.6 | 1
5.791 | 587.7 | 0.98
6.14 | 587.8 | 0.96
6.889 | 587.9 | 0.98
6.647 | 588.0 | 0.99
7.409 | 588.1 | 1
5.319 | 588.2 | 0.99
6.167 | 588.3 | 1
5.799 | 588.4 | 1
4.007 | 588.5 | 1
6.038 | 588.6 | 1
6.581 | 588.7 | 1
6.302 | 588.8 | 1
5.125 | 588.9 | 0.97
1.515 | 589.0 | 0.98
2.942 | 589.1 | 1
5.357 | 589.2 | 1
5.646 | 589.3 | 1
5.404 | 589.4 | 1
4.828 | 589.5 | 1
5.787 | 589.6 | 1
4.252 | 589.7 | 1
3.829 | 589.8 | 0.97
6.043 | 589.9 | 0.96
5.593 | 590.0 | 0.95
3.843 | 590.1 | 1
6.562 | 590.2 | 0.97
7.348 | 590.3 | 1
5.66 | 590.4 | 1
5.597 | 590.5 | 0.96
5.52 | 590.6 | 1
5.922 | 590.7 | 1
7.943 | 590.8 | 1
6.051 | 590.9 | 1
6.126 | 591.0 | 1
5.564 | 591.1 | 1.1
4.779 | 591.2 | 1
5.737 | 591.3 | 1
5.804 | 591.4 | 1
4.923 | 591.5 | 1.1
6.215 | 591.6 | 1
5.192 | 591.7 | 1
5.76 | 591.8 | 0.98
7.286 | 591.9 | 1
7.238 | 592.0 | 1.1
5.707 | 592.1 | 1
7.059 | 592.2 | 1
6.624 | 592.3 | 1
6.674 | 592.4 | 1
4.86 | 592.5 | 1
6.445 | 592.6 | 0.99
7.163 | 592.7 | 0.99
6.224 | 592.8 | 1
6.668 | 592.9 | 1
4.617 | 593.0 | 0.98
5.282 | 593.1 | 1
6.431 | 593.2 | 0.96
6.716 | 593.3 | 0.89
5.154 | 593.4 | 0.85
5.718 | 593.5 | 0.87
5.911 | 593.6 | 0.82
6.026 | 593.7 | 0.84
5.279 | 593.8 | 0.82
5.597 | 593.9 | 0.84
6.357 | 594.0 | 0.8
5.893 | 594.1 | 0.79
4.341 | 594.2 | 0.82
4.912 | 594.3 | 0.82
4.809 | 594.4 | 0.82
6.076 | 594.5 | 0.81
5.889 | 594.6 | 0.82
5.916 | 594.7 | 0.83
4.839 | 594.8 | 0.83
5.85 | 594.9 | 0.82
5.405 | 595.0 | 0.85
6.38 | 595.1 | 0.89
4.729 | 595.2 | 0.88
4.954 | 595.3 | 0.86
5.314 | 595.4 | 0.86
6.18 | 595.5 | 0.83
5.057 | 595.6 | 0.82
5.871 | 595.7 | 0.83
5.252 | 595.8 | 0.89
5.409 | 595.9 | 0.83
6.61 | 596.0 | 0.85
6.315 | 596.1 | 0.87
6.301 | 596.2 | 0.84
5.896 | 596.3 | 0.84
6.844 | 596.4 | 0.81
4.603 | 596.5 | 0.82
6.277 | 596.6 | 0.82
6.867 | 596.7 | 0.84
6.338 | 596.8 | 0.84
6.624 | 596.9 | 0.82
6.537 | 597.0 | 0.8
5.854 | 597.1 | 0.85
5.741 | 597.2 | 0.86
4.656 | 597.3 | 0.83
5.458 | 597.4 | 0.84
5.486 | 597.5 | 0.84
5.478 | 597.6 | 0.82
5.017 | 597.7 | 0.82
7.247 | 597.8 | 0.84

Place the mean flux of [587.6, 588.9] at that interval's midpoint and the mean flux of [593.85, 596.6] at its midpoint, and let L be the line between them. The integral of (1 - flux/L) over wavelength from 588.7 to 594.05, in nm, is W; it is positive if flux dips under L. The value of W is 0.13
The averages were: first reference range 6.05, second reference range 5.63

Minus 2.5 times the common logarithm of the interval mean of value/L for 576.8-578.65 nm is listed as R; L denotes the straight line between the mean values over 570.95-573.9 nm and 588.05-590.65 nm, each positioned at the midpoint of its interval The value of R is -0.15 mag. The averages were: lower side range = 5.42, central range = 6.21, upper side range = 5.33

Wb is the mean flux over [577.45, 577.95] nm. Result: 6.3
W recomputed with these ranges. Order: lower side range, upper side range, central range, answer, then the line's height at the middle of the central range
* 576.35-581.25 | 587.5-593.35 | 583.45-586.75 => 0.121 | 5.87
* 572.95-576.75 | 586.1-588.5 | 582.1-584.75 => 0.009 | 5.89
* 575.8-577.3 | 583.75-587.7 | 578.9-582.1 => 0.101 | 6.04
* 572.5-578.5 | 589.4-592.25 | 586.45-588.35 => -0.111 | 5.79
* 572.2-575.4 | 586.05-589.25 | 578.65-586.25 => -0.239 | 5.63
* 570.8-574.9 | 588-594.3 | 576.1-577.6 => -0.248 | 5.53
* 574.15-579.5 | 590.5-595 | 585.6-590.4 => 0.191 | 5.89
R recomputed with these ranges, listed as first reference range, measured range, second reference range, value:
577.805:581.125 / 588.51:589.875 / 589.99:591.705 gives 0.19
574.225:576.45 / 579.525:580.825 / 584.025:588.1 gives 0.02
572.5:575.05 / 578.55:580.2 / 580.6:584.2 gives 0.06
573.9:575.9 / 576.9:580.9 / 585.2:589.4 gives -0.06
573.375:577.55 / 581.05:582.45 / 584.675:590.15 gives -0.10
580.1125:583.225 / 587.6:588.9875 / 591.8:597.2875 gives 0.01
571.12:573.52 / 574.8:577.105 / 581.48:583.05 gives -0.06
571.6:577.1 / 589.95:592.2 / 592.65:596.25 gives -0.05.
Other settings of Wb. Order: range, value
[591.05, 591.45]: 5.47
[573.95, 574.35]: 5.25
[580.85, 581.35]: 5.87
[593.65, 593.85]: 5.65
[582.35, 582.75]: 5.26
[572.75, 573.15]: 4.66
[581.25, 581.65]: 7.02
